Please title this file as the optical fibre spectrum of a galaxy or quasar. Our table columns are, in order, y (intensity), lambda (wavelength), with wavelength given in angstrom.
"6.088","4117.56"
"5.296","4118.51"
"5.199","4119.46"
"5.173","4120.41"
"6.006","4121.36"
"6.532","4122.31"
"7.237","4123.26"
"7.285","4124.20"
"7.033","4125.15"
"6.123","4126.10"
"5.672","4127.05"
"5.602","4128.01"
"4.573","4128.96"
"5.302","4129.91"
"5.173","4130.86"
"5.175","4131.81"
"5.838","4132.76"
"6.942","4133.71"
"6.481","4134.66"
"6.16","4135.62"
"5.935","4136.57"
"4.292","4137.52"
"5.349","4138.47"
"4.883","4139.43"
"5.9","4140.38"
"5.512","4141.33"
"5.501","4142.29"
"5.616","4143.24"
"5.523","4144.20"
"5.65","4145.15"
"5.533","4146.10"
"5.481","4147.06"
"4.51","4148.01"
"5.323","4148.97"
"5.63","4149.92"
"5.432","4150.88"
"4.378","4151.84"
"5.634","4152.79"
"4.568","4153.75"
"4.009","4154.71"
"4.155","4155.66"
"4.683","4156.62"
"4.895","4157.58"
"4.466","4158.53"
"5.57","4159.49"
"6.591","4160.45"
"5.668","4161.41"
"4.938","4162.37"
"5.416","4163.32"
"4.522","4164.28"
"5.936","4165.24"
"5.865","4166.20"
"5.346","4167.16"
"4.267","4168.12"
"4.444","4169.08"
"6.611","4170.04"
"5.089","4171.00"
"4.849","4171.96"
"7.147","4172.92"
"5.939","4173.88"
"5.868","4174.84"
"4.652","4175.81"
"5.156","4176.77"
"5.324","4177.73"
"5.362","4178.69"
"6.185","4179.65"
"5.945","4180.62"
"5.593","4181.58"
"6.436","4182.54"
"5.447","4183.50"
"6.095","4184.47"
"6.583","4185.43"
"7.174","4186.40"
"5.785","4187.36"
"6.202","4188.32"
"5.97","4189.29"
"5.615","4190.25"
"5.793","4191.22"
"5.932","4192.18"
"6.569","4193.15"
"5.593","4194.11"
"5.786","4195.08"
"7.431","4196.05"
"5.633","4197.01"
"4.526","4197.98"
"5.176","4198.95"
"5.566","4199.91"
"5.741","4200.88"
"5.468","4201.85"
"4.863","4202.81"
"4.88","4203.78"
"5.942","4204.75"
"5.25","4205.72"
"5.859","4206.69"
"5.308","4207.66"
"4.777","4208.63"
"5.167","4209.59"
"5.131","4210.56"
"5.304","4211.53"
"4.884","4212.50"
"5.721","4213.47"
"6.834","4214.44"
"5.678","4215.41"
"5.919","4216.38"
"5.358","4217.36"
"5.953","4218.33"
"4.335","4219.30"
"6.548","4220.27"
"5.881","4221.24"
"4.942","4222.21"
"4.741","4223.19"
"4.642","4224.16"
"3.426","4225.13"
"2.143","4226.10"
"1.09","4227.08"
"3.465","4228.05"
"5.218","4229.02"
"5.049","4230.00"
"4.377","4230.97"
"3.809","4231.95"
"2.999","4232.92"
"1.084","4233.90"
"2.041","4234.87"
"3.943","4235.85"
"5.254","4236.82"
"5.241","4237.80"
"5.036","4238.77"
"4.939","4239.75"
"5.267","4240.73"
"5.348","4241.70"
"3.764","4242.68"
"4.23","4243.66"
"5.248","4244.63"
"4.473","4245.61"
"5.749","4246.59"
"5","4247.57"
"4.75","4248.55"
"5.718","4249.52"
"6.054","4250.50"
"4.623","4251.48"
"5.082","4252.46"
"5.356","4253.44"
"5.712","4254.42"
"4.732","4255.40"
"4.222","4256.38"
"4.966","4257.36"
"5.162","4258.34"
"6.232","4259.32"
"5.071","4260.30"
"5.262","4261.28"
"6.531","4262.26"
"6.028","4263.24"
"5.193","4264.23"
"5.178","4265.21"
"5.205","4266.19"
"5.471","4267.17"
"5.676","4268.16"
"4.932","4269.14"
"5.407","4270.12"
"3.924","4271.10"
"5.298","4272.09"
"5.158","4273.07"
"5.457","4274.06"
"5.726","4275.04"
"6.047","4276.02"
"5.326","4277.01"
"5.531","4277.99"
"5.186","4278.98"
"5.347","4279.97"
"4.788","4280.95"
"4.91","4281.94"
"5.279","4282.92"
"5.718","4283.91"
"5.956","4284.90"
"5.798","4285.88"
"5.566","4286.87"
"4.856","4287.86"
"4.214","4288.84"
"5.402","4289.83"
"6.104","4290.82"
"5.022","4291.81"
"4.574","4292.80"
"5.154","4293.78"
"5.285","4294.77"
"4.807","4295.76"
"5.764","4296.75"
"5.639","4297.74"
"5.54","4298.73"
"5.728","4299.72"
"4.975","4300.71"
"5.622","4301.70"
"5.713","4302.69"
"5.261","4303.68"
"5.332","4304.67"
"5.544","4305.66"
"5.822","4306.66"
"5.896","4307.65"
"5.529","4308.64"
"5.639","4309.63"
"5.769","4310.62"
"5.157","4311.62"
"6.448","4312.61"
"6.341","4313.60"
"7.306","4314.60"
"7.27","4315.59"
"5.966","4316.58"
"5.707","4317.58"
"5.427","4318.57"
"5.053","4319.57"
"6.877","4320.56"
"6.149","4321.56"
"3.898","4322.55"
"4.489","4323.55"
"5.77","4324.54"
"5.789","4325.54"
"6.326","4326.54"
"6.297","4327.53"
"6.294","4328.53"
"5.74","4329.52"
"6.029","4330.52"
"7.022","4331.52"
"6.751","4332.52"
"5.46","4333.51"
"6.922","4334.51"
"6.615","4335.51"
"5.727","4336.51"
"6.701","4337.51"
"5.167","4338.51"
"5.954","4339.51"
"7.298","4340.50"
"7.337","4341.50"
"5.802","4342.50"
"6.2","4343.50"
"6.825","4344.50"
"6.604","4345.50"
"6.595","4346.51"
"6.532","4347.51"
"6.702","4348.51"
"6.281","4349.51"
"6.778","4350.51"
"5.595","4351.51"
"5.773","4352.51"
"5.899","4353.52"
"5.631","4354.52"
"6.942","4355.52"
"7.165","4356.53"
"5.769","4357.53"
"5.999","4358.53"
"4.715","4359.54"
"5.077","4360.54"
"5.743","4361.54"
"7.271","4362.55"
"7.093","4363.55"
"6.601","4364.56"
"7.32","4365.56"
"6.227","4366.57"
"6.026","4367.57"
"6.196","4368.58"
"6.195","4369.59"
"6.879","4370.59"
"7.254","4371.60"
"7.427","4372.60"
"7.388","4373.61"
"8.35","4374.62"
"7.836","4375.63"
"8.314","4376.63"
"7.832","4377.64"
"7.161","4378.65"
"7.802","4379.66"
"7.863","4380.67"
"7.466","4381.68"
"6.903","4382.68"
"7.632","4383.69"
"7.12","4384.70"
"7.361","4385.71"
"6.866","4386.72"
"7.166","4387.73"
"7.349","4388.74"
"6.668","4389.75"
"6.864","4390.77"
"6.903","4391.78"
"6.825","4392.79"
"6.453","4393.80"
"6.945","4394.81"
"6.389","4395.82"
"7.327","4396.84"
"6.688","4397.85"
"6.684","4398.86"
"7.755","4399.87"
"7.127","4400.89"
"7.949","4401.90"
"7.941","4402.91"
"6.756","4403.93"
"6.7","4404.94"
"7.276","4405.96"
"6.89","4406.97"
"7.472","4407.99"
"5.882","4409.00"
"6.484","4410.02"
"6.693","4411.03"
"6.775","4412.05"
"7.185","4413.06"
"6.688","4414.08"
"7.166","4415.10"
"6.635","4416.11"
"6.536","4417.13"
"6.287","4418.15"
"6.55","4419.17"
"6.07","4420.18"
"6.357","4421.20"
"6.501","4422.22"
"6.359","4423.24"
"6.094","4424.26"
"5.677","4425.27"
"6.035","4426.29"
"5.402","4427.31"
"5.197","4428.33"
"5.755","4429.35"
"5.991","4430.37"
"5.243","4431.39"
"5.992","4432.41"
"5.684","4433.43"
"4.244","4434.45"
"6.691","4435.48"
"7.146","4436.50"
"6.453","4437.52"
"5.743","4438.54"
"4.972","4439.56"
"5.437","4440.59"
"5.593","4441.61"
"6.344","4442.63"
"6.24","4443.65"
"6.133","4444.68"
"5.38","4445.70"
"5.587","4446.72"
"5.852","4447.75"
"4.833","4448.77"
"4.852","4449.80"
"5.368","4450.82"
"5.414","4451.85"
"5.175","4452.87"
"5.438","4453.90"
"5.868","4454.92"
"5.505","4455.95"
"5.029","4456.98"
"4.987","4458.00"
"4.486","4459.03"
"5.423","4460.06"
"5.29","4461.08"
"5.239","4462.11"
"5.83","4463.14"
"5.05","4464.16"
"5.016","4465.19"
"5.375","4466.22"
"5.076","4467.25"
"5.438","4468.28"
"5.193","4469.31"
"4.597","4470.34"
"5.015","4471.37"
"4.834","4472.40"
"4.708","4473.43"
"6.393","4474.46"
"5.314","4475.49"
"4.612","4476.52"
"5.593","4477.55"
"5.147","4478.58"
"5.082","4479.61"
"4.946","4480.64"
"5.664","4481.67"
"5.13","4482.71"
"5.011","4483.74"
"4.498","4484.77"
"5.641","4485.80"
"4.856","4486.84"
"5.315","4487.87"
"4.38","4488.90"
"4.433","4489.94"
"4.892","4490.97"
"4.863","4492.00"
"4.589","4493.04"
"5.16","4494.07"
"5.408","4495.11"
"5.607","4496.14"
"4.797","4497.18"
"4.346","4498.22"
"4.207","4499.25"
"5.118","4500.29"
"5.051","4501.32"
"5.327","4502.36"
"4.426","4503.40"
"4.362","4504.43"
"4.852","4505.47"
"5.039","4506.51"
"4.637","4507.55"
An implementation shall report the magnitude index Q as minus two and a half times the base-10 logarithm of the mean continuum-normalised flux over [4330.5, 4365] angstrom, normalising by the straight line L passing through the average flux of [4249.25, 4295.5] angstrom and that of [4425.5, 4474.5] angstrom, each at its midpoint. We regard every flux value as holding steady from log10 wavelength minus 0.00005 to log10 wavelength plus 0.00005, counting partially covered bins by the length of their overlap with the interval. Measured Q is -0.174 mag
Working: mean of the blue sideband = 5.3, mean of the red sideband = 5.46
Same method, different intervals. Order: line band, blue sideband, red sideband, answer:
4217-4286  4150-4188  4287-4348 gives 0.16 mag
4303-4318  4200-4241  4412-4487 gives -0.17 mag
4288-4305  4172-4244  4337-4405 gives 0.15 mag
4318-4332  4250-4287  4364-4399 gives 0.08 mag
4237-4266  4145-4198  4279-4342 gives 0.09 mag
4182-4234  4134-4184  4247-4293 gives 0.02 mag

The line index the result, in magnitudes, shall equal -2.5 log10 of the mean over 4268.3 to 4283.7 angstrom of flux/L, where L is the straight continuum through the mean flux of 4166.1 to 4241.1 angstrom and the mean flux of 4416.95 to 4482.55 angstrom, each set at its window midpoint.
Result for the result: 0.013 mag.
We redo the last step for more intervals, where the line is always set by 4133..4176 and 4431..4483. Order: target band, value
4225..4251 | 0.25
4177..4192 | -0.11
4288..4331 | -0.05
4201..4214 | 0.02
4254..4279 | 0.01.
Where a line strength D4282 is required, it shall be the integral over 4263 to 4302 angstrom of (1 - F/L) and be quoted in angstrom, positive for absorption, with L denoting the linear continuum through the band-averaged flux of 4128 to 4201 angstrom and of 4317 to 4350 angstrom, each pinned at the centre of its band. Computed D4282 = 4.2 angstrom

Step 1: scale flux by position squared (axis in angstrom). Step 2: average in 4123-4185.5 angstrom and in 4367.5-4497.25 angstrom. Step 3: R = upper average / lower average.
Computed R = 1.25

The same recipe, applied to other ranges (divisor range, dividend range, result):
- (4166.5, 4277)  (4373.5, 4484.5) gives 1.30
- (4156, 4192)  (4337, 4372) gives 1.23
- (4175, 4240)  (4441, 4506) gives 1.13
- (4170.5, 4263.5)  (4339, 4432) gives 1.39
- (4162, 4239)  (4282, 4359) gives 1.20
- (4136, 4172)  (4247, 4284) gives 1.07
